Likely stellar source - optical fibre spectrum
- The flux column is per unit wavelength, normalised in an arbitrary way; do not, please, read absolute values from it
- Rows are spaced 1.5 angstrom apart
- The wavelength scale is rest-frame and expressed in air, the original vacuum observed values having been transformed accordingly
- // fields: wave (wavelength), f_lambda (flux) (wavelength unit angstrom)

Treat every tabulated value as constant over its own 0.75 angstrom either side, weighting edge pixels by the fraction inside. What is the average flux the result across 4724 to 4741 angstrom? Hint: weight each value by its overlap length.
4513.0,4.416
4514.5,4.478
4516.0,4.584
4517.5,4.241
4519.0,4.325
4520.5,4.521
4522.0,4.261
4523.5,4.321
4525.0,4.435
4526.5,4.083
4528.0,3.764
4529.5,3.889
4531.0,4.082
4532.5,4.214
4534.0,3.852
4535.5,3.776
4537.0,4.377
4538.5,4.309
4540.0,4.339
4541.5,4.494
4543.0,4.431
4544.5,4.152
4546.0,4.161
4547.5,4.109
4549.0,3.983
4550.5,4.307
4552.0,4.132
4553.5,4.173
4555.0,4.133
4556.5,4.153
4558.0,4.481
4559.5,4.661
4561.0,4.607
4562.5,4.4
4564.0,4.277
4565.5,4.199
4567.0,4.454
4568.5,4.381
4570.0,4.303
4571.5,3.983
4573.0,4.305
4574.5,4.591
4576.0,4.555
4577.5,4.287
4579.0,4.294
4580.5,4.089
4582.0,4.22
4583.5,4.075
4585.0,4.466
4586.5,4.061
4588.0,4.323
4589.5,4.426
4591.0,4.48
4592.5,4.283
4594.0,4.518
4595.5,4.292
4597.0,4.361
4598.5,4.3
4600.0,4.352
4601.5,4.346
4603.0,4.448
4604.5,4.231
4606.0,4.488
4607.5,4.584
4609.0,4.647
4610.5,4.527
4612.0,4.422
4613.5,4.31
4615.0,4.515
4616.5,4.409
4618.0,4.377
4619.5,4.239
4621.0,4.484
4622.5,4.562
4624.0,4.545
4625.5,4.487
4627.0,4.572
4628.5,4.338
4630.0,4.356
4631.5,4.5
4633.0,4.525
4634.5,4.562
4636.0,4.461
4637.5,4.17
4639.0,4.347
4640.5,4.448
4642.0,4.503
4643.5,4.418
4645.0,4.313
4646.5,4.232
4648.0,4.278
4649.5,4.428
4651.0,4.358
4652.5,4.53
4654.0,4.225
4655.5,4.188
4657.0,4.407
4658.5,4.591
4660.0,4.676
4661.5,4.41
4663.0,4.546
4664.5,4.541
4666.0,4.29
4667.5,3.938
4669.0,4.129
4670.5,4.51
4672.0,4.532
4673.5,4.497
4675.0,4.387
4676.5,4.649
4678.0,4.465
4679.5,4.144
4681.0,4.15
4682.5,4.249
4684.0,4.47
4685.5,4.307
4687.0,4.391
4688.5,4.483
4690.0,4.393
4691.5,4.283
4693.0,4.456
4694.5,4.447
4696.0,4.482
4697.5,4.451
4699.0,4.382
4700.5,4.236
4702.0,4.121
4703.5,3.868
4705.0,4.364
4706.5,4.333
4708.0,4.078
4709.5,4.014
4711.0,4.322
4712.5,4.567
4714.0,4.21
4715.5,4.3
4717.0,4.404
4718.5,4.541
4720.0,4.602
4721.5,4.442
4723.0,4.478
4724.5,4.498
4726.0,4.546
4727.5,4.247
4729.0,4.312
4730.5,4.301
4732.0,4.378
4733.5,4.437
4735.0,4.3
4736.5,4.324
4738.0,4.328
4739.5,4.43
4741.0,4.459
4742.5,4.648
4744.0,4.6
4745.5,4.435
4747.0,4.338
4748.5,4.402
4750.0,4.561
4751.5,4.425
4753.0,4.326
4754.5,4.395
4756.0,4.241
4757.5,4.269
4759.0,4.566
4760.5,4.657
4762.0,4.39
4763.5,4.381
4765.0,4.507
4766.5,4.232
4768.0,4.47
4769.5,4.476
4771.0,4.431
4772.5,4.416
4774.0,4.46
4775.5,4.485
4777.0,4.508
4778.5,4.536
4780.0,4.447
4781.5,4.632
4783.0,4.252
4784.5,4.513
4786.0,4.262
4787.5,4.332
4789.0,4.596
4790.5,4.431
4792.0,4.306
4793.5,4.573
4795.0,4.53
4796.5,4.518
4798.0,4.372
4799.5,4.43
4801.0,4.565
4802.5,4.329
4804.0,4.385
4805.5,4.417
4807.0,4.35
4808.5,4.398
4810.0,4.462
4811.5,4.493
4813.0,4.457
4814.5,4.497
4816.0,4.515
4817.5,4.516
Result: 4.37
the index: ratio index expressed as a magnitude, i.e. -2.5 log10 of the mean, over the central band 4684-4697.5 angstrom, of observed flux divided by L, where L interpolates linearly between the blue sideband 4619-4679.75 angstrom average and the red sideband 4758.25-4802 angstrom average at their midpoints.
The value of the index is 0.00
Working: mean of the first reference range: 4.41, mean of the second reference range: 4.46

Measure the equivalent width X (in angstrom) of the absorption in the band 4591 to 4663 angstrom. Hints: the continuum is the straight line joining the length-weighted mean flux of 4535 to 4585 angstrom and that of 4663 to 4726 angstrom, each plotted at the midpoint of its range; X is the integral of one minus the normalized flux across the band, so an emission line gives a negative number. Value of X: -1.64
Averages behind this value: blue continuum 4.28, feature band 4.42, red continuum 4.36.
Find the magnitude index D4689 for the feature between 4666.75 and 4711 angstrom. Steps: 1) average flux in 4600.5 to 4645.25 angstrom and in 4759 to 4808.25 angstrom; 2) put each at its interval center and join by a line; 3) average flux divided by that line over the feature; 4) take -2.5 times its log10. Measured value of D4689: 0.03 mag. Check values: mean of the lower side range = 4.44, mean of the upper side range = 4.44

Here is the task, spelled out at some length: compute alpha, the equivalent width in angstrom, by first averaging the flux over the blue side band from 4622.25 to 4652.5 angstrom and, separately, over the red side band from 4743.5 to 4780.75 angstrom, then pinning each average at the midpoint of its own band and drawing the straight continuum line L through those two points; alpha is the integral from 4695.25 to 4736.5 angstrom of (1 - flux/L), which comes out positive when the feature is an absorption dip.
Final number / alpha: 0.8 angstrom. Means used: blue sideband 4.42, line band 4.34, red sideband 4.44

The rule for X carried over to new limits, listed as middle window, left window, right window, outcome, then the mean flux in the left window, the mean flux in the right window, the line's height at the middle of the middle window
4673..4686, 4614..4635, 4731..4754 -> 0.2 angstrom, 4.46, 4.42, 4.44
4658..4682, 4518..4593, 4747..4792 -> -0.3 angstrom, 4.26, 4.43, 4.35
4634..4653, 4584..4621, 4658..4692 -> 0.0 angstrom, 4.39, 4.39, 4.39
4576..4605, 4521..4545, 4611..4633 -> 0.2 angstrom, 4.18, 4.44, 4.35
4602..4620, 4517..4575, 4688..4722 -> -0.6 angstrom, 4.25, 4.34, 4.28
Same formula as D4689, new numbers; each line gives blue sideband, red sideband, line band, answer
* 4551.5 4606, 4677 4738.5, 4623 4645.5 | -0.03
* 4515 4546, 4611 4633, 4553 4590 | 0.00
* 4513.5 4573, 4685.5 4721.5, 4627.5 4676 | -0.02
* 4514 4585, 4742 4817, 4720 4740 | 0.00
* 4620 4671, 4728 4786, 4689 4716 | 0.03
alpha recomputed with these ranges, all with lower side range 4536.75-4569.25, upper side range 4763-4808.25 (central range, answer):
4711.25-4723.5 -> -0.11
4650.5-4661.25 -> -0.15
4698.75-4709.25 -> 0.50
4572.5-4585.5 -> 0.00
